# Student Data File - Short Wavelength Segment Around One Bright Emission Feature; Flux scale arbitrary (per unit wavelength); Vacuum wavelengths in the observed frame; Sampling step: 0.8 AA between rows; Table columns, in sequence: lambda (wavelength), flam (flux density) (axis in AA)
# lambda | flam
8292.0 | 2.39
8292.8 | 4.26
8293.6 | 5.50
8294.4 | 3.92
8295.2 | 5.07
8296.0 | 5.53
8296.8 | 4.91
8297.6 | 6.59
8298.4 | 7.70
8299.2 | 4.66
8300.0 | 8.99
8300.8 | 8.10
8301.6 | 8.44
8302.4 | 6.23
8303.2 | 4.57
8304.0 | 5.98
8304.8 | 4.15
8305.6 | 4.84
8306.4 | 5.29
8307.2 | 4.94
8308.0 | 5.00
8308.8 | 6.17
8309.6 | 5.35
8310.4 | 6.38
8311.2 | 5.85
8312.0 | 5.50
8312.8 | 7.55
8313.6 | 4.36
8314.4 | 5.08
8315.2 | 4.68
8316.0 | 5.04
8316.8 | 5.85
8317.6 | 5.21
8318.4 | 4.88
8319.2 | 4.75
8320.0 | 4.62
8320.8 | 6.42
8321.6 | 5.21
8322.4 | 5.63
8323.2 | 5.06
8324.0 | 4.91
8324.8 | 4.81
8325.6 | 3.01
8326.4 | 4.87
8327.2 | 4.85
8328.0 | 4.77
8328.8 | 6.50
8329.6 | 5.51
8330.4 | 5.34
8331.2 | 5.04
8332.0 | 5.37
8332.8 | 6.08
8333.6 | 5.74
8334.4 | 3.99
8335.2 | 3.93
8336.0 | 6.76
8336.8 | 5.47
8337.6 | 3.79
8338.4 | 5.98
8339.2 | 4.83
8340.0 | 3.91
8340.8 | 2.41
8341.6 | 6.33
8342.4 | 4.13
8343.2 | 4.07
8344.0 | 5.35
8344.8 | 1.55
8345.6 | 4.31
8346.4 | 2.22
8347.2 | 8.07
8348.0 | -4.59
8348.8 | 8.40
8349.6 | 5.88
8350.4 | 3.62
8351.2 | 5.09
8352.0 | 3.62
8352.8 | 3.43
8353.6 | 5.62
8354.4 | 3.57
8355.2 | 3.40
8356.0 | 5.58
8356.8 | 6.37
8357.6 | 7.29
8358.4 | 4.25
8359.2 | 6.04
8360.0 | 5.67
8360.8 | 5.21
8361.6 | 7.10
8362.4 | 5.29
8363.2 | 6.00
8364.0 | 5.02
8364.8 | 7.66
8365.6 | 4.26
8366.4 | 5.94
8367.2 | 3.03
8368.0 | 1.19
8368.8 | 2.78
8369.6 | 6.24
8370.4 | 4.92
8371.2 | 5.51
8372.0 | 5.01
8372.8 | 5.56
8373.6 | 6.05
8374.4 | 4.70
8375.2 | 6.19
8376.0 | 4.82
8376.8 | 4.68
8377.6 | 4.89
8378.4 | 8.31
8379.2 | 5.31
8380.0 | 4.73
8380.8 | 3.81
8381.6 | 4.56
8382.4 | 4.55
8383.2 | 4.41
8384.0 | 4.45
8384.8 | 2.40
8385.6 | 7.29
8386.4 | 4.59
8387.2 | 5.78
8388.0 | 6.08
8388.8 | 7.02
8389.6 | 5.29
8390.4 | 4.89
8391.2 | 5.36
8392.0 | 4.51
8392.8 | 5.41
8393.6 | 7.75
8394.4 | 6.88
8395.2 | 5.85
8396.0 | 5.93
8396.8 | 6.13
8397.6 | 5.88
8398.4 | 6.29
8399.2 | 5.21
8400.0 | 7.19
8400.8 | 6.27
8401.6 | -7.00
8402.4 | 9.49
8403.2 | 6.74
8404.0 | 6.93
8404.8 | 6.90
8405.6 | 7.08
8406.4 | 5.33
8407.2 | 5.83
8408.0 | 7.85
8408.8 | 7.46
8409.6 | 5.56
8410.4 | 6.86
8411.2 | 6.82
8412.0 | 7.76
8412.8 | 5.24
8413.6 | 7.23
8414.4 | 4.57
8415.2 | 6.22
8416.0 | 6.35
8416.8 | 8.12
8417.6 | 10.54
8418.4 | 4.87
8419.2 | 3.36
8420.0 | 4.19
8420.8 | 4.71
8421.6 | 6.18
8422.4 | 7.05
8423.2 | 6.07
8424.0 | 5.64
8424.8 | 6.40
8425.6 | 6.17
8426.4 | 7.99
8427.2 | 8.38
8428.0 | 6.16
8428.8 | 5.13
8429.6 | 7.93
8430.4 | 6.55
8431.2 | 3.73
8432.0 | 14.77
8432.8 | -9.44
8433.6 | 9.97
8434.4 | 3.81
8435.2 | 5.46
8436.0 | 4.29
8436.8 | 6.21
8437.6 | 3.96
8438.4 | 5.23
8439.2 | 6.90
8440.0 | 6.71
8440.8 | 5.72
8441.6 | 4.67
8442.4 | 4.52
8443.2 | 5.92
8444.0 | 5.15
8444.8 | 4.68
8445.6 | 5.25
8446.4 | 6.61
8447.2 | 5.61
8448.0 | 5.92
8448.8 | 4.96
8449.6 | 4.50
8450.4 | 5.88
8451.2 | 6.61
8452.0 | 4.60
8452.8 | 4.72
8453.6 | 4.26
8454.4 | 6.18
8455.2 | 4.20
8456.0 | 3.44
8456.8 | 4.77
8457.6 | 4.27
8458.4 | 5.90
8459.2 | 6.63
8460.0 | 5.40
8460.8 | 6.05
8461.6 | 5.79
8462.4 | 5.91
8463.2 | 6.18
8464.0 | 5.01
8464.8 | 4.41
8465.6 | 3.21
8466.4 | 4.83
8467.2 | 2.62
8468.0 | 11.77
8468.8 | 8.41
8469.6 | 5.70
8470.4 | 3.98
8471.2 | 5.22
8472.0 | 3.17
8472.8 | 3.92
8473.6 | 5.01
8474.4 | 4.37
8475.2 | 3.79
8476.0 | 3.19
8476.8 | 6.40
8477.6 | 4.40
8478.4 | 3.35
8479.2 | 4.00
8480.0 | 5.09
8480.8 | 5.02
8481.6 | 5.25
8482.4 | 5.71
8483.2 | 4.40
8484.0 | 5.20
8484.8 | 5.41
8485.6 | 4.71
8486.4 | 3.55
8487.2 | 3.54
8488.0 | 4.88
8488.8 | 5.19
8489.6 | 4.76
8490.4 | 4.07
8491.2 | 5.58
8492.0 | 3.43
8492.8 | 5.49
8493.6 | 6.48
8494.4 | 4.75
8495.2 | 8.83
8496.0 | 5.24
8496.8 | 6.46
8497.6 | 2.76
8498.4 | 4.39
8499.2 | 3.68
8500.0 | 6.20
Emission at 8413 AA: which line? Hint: Mg II 2798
